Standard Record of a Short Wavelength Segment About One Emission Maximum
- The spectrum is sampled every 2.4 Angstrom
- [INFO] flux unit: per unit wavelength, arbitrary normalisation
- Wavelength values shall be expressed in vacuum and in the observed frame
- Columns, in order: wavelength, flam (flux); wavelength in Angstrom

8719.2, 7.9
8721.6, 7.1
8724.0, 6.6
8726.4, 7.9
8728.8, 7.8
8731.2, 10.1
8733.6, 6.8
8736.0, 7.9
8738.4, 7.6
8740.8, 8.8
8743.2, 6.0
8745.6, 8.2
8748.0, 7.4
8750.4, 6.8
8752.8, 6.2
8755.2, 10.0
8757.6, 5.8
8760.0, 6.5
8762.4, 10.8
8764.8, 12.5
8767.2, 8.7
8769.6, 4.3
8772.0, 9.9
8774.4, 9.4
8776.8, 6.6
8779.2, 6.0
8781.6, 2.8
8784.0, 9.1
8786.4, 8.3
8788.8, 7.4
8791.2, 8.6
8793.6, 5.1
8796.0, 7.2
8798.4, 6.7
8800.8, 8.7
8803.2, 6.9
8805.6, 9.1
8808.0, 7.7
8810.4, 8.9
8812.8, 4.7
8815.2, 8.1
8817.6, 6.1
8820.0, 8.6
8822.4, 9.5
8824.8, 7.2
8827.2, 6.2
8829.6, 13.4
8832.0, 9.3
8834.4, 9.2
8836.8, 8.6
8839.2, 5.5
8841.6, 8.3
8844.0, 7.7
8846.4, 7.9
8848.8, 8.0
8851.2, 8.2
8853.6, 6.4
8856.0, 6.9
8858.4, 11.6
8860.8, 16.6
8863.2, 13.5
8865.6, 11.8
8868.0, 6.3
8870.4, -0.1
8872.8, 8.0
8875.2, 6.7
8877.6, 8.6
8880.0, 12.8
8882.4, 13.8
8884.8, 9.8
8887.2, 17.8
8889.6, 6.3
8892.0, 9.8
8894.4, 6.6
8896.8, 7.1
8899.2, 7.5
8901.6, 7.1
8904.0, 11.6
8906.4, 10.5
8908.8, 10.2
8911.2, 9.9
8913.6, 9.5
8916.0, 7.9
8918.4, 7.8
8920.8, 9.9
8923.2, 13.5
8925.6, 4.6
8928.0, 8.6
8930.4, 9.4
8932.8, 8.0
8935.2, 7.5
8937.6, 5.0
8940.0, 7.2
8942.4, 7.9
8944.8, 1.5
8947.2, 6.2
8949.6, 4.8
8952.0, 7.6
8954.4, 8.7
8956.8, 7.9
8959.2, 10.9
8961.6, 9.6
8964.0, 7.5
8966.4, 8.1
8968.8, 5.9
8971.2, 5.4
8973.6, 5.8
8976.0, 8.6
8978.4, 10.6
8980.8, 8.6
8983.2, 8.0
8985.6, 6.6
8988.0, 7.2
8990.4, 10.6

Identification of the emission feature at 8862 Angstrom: [S II] 6716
